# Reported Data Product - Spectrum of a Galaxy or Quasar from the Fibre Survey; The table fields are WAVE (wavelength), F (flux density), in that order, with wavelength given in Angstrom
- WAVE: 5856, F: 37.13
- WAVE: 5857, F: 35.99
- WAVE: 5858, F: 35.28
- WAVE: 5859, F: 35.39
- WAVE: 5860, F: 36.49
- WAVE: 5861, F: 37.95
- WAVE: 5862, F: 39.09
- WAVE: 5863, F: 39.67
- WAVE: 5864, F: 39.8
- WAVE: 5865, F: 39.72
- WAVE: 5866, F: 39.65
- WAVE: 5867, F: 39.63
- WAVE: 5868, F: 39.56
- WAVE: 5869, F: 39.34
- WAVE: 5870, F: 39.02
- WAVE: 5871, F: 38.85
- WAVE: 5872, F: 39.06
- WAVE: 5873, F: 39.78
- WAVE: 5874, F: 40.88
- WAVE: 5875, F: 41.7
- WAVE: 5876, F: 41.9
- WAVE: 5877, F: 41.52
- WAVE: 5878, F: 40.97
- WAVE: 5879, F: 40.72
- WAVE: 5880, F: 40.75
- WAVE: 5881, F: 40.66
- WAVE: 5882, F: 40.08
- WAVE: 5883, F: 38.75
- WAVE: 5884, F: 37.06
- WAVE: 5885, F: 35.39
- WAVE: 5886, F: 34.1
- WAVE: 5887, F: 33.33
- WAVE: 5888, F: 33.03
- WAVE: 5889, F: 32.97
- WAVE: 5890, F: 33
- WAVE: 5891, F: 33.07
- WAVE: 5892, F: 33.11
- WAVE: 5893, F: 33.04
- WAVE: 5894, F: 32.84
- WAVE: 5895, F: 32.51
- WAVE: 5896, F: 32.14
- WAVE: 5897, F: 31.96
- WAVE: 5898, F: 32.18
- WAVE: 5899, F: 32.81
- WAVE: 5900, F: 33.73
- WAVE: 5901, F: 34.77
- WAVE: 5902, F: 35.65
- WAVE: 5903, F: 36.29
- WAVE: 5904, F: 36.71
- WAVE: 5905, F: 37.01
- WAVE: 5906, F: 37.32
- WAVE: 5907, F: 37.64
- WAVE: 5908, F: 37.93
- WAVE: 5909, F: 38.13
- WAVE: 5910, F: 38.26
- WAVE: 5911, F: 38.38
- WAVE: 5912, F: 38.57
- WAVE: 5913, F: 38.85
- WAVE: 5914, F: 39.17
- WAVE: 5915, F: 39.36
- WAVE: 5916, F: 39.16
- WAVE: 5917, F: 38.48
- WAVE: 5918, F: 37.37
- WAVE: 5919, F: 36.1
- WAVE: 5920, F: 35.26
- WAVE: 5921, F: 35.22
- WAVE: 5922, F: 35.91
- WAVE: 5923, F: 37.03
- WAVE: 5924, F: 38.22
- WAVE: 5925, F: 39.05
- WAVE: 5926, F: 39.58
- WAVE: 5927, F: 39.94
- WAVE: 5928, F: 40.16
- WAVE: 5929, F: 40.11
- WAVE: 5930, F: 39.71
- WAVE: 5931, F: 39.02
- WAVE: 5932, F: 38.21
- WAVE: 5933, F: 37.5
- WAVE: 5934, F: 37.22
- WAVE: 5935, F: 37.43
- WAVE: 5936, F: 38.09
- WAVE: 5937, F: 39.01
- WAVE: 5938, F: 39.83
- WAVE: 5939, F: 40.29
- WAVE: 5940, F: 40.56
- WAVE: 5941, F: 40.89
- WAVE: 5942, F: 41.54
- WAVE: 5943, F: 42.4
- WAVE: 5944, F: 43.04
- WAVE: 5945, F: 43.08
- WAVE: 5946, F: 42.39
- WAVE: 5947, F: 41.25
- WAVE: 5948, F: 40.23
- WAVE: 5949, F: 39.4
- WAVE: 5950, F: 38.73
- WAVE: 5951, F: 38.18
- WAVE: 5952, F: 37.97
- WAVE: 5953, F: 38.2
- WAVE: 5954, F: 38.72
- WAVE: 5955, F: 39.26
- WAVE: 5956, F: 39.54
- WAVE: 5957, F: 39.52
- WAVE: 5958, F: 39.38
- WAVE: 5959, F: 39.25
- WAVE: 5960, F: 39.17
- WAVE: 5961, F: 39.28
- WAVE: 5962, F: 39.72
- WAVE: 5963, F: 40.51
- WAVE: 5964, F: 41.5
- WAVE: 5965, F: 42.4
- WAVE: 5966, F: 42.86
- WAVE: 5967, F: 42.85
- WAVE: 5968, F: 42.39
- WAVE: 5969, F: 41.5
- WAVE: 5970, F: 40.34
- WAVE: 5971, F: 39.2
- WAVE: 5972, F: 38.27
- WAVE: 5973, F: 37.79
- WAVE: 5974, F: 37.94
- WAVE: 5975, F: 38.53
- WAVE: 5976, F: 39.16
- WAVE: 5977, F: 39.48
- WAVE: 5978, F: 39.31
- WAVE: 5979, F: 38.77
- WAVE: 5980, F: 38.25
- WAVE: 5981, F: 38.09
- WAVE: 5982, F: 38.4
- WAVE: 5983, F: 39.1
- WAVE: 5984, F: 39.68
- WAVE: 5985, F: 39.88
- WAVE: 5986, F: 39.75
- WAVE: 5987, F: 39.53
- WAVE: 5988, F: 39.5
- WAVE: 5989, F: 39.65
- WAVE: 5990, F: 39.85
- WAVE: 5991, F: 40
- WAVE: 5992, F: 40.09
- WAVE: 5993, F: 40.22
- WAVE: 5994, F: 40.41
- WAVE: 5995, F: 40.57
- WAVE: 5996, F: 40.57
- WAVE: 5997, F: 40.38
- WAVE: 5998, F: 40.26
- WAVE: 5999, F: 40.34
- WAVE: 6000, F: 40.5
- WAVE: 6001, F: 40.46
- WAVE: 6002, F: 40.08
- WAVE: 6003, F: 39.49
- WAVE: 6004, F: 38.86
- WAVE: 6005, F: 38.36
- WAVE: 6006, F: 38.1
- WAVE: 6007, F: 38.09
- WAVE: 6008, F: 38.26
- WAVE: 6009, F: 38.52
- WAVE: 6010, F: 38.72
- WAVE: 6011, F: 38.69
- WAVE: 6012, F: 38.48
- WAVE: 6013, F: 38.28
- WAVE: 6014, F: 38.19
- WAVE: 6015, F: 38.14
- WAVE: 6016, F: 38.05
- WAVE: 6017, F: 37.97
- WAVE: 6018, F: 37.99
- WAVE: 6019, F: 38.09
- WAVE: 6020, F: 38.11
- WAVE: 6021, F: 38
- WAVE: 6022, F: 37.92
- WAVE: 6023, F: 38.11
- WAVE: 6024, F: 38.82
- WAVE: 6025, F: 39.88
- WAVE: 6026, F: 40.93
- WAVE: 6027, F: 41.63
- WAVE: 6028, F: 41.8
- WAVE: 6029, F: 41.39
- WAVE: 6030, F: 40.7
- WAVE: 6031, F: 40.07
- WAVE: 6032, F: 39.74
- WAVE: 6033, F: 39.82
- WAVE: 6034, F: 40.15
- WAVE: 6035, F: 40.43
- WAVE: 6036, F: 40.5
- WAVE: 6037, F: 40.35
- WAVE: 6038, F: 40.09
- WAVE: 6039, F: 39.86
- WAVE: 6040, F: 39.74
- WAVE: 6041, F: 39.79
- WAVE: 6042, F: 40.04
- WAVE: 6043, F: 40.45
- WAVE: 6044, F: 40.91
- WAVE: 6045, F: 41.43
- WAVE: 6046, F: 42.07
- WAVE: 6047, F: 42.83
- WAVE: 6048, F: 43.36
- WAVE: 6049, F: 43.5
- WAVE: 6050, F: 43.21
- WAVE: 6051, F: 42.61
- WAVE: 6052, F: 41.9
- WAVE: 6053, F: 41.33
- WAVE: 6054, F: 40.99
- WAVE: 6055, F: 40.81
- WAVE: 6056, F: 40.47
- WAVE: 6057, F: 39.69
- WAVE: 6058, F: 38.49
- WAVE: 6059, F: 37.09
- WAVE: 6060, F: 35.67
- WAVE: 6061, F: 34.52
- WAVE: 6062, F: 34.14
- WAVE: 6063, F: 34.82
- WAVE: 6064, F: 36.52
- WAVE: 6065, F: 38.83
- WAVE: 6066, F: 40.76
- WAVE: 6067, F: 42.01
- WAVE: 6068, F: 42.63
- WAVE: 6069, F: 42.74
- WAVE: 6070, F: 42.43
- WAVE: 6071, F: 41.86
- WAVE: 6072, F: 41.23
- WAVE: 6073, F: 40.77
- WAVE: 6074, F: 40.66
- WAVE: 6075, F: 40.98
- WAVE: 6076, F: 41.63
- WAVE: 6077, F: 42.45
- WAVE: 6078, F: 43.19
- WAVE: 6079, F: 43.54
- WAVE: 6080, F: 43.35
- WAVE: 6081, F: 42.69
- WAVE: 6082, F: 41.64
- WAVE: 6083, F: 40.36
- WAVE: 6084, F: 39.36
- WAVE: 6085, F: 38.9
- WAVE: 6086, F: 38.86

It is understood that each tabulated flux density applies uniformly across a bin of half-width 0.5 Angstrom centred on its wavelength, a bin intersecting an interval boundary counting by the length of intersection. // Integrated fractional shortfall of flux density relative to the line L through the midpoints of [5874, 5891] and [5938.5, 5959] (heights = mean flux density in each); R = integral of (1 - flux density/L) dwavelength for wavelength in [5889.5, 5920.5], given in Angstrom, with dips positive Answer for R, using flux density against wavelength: 2.3 Angstrom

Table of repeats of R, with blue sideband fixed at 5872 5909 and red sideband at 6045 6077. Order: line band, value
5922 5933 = -0.5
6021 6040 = -0.2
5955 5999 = -1.6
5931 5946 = -1.0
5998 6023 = 0.3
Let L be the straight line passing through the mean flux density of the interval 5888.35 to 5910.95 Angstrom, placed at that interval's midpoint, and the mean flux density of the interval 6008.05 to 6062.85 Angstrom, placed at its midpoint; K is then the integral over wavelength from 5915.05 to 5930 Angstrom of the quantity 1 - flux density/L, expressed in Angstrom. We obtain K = -1.0 Angstrom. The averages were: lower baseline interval 34.7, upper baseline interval 39.7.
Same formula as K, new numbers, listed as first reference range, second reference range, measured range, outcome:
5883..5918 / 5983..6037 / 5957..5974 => -1.08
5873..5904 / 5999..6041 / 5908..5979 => -3.57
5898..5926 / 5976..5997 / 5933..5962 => -1.12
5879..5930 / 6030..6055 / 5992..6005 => -0.17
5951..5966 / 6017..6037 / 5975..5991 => 0.17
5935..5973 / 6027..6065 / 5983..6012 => 0.41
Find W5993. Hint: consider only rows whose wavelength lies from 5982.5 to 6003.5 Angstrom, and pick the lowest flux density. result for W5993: 39.1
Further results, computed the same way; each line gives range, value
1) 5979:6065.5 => 34.14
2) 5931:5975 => 37.22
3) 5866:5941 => 31.96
